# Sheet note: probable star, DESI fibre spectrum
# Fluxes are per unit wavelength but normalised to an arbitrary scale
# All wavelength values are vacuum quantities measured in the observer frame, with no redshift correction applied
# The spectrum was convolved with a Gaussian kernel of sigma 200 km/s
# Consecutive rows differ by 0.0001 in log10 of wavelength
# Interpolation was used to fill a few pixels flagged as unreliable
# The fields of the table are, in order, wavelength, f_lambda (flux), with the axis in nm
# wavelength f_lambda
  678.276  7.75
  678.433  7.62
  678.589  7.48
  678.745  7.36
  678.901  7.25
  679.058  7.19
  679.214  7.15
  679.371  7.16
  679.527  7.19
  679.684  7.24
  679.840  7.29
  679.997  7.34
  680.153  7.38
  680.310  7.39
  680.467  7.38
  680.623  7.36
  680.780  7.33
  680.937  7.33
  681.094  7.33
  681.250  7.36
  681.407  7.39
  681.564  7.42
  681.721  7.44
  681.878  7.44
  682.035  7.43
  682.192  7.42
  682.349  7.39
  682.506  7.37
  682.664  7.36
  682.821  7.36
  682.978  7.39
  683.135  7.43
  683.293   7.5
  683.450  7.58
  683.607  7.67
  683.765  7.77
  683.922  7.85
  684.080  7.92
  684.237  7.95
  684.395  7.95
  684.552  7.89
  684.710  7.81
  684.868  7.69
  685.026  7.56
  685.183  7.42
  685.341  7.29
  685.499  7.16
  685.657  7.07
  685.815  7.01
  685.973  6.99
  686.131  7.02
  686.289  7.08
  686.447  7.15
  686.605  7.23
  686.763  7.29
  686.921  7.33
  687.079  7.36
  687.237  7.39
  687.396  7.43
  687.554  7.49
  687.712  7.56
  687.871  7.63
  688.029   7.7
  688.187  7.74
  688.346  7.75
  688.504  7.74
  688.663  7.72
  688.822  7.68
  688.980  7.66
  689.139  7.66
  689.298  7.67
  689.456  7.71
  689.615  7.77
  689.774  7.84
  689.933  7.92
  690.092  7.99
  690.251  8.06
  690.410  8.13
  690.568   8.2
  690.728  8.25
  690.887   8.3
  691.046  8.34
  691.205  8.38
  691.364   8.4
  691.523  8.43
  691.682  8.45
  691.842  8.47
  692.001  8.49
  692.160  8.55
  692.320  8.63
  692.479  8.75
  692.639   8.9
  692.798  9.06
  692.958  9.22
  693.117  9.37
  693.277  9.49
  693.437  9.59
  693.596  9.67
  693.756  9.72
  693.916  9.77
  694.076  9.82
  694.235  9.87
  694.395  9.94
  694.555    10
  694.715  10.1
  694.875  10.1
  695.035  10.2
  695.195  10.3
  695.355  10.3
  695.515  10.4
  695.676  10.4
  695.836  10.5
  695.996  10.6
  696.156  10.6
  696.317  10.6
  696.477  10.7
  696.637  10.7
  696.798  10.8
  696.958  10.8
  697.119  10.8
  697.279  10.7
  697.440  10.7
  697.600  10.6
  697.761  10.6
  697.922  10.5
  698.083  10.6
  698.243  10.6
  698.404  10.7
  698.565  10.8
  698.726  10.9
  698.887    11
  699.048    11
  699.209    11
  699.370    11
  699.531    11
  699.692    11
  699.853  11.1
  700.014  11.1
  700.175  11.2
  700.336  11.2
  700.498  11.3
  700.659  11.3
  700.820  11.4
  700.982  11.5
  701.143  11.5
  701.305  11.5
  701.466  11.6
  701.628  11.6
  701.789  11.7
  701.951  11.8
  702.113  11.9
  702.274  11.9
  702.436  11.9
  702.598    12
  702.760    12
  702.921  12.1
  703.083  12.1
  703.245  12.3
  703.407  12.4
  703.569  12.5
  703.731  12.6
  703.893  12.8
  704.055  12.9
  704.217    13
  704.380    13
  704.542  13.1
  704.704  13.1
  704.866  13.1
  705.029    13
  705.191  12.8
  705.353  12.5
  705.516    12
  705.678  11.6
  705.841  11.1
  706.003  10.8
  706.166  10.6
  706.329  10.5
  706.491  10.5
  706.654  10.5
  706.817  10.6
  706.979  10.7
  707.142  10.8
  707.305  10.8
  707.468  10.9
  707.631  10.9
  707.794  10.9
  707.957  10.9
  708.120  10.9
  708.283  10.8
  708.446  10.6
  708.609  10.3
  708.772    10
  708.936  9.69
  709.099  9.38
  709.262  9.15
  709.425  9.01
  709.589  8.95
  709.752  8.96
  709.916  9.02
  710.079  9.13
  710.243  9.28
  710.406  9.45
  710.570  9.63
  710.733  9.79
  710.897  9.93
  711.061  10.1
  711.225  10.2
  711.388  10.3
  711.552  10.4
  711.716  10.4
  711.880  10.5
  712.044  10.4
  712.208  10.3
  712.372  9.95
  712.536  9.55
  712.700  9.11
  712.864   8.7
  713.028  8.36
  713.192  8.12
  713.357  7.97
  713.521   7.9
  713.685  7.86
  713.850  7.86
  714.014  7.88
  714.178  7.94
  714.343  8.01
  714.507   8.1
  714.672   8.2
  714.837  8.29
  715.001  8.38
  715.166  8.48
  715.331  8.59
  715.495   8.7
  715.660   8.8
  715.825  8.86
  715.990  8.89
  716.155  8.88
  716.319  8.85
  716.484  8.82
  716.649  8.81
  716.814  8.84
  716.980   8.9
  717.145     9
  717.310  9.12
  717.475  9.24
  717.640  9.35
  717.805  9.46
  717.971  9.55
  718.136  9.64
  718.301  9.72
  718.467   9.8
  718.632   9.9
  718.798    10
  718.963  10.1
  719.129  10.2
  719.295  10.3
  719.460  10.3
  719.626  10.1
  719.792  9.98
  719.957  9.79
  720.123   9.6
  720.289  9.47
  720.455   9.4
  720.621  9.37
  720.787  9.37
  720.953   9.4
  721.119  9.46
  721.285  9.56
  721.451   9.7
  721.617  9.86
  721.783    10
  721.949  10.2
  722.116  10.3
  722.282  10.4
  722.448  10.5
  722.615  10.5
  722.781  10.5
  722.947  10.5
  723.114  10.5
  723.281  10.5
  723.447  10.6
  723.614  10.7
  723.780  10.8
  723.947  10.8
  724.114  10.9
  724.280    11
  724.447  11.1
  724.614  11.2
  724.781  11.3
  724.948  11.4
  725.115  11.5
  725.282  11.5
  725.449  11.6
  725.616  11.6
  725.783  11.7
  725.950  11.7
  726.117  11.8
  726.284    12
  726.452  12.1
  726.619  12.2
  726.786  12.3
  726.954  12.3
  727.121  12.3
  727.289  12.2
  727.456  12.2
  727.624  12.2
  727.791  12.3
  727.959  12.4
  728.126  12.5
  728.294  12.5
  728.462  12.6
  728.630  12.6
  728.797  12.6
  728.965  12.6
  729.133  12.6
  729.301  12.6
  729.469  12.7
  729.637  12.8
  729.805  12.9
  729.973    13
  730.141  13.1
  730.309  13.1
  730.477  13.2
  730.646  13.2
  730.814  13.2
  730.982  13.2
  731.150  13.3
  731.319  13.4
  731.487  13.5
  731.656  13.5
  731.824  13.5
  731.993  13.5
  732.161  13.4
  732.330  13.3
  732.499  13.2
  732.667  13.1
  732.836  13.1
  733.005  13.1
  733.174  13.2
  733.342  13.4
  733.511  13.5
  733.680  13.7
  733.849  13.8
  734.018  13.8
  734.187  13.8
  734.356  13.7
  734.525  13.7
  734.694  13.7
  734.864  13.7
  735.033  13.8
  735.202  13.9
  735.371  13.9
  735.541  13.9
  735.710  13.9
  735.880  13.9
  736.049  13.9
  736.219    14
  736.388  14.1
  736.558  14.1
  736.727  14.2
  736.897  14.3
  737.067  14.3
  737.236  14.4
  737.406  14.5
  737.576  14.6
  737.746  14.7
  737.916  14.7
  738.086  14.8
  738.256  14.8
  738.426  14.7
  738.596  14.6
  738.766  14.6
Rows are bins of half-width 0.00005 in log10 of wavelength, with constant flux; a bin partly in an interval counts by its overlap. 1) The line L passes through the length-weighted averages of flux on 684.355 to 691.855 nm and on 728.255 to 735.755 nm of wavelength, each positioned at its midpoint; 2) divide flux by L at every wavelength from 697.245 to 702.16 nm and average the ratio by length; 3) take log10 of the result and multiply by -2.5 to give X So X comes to -0.207 mag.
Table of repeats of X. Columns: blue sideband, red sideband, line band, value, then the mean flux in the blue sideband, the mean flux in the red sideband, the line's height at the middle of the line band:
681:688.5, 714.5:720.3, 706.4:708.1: -0.23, 7.47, 9.26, 8.7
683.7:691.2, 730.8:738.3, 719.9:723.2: 0.22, 7.65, 13.8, 12.1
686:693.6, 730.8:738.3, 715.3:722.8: 0.23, 8.06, 13.8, 11.8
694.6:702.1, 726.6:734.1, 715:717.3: 0.34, 10.9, 13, 12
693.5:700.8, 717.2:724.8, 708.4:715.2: 0.12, 10.6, 10.1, 10.3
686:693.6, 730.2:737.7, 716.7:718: 0.25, 8.06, 13.7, 11.6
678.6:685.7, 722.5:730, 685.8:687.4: 0.10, 7.45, 11.8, 7.88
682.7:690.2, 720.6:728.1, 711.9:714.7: 0.16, 7.55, 11.1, 10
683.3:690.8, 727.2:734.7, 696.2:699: -0.20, 7.61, 13.1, 8.92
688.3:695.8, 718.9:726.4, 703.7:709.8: -0.16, 8.85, 10.5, 9.65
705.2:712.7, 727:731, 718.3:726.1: 0.14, 10.3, 12.7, 11.9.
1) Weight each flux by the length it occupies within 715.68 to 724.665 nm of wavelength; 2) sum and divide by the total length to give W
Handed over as 9.85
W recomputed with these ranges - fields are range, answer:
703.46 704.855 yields 12.9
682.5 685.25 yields 7.64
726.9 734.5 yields 13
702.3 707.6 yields 11.9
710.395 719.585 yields 9.19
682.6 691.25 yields 7.63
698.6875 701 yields 11.1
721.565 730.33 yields 11.7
